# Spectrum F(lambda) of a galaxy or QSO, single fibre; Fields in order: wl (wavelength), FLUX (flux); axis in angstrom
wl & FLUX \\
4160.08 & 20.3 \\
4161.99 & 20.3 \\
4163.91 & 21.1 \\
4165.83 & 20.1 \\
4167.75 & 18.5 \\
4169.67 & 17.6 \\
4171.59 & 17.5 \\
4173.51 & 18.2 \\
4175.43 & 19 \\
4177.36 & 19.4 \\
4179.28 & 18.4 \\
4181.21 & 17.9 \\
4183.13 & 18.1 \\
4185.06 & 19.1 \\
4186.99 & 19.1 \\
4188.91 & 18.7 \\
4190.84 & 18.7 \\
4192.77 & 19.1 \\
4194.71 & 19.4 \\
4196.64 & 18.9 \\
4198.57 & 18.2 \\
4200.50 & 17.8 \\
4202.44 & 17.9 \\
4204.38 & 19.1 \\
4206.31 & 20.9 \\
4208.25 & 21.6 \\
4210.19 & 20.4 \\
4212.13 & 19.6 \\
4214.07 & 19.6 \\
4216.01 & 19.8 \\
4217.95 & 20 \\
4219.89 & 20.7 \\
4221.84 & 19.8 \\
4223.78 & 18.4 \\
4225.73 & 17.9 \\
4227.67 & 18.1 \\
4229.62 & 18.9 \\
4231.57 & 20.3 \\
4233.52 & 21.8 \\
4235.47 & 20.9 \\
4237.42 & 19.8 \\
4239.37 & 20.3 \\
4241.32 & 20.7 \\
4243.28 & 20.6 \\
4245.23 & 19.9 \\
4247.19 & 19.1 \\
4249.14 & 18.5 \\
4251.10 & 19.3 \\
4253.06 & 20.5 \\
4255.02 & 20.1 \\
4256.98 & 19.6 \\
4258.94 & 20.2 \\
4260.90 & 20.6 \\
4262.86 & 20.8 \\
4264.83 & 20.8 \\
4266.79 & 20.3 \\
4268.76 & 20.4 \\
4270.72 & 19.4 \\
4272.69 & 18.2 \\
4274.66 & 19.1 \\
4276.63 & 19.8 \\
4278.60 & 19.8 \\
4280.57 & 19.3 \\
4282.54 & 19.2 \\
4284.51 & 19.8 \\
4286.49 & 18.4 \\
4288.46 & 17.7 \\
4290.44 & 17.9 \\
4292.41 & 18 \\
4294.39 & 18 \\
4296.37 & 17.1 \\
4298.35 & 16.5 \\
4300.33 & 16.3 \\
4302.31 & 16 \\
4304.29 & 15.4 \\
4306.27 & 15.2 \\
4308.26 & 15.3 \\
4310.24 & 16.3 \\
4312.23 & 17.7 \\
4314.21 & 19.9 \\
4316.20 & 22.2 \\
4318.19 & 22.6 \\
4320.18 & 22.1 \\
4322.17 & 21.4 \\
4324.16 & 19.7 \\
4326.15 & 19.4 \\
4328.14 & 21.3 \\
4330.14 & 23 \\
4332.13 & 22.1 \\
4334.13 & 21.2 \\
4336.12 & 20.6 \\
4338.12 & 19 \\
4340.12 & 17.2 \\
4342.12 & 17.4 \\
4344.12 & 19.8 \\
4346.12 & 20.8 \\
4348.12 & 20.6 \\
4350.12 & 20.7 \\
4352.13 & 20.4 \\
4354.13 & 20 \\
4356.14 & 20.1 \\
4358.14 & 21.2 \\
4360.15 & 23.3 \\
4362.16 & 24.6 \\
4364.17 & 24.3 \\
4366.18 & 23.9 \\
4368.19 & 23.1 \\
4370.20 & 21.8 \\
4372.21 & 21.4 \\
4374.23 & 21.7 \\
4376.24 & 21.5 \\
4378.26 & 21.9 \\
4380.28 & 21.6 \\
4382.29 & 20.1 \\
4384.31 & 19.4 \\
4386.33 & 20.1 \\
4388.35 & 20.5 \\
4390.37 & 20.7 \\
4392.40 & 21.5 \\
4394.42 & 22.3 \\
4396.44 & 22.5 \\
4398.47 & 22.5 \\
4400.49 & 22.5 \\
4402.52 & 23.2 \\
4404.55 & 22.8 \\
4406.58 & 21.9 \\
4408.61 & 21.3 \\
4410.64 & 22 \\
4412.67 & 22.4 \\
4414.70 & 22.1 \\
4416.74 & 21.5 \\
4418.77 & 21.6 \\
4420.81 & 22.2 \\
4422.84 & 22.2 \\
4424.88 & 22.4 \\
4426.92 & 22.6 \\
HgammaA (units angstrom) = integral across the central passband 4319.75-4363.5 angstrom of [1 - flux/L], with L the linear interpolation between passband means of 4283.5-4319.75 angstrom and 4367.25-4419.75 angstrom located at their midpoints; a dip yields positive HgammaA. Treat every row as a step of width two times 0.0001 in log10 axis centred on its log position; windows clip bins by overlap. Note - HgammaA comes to -2.7 angstrom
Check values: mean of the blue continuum 17.9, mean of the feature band 20.7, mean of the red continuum 21.7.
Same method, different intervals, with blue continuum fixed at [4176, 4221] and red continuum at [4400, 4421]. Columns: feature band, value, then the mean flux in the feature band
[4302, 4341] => 2.7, 19.4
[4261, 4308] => 4.6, 18.4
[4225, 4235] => 0.1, 19.5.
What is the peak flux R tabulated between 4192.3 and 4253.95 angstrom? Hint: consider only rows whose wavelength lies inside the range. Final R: 21.8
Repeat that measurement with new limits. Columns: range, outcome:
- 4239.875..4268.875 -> 20.8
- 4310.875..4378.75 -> 24.6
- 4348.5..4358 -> 20.7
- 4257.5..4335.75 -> 23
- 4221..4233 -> 20.3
